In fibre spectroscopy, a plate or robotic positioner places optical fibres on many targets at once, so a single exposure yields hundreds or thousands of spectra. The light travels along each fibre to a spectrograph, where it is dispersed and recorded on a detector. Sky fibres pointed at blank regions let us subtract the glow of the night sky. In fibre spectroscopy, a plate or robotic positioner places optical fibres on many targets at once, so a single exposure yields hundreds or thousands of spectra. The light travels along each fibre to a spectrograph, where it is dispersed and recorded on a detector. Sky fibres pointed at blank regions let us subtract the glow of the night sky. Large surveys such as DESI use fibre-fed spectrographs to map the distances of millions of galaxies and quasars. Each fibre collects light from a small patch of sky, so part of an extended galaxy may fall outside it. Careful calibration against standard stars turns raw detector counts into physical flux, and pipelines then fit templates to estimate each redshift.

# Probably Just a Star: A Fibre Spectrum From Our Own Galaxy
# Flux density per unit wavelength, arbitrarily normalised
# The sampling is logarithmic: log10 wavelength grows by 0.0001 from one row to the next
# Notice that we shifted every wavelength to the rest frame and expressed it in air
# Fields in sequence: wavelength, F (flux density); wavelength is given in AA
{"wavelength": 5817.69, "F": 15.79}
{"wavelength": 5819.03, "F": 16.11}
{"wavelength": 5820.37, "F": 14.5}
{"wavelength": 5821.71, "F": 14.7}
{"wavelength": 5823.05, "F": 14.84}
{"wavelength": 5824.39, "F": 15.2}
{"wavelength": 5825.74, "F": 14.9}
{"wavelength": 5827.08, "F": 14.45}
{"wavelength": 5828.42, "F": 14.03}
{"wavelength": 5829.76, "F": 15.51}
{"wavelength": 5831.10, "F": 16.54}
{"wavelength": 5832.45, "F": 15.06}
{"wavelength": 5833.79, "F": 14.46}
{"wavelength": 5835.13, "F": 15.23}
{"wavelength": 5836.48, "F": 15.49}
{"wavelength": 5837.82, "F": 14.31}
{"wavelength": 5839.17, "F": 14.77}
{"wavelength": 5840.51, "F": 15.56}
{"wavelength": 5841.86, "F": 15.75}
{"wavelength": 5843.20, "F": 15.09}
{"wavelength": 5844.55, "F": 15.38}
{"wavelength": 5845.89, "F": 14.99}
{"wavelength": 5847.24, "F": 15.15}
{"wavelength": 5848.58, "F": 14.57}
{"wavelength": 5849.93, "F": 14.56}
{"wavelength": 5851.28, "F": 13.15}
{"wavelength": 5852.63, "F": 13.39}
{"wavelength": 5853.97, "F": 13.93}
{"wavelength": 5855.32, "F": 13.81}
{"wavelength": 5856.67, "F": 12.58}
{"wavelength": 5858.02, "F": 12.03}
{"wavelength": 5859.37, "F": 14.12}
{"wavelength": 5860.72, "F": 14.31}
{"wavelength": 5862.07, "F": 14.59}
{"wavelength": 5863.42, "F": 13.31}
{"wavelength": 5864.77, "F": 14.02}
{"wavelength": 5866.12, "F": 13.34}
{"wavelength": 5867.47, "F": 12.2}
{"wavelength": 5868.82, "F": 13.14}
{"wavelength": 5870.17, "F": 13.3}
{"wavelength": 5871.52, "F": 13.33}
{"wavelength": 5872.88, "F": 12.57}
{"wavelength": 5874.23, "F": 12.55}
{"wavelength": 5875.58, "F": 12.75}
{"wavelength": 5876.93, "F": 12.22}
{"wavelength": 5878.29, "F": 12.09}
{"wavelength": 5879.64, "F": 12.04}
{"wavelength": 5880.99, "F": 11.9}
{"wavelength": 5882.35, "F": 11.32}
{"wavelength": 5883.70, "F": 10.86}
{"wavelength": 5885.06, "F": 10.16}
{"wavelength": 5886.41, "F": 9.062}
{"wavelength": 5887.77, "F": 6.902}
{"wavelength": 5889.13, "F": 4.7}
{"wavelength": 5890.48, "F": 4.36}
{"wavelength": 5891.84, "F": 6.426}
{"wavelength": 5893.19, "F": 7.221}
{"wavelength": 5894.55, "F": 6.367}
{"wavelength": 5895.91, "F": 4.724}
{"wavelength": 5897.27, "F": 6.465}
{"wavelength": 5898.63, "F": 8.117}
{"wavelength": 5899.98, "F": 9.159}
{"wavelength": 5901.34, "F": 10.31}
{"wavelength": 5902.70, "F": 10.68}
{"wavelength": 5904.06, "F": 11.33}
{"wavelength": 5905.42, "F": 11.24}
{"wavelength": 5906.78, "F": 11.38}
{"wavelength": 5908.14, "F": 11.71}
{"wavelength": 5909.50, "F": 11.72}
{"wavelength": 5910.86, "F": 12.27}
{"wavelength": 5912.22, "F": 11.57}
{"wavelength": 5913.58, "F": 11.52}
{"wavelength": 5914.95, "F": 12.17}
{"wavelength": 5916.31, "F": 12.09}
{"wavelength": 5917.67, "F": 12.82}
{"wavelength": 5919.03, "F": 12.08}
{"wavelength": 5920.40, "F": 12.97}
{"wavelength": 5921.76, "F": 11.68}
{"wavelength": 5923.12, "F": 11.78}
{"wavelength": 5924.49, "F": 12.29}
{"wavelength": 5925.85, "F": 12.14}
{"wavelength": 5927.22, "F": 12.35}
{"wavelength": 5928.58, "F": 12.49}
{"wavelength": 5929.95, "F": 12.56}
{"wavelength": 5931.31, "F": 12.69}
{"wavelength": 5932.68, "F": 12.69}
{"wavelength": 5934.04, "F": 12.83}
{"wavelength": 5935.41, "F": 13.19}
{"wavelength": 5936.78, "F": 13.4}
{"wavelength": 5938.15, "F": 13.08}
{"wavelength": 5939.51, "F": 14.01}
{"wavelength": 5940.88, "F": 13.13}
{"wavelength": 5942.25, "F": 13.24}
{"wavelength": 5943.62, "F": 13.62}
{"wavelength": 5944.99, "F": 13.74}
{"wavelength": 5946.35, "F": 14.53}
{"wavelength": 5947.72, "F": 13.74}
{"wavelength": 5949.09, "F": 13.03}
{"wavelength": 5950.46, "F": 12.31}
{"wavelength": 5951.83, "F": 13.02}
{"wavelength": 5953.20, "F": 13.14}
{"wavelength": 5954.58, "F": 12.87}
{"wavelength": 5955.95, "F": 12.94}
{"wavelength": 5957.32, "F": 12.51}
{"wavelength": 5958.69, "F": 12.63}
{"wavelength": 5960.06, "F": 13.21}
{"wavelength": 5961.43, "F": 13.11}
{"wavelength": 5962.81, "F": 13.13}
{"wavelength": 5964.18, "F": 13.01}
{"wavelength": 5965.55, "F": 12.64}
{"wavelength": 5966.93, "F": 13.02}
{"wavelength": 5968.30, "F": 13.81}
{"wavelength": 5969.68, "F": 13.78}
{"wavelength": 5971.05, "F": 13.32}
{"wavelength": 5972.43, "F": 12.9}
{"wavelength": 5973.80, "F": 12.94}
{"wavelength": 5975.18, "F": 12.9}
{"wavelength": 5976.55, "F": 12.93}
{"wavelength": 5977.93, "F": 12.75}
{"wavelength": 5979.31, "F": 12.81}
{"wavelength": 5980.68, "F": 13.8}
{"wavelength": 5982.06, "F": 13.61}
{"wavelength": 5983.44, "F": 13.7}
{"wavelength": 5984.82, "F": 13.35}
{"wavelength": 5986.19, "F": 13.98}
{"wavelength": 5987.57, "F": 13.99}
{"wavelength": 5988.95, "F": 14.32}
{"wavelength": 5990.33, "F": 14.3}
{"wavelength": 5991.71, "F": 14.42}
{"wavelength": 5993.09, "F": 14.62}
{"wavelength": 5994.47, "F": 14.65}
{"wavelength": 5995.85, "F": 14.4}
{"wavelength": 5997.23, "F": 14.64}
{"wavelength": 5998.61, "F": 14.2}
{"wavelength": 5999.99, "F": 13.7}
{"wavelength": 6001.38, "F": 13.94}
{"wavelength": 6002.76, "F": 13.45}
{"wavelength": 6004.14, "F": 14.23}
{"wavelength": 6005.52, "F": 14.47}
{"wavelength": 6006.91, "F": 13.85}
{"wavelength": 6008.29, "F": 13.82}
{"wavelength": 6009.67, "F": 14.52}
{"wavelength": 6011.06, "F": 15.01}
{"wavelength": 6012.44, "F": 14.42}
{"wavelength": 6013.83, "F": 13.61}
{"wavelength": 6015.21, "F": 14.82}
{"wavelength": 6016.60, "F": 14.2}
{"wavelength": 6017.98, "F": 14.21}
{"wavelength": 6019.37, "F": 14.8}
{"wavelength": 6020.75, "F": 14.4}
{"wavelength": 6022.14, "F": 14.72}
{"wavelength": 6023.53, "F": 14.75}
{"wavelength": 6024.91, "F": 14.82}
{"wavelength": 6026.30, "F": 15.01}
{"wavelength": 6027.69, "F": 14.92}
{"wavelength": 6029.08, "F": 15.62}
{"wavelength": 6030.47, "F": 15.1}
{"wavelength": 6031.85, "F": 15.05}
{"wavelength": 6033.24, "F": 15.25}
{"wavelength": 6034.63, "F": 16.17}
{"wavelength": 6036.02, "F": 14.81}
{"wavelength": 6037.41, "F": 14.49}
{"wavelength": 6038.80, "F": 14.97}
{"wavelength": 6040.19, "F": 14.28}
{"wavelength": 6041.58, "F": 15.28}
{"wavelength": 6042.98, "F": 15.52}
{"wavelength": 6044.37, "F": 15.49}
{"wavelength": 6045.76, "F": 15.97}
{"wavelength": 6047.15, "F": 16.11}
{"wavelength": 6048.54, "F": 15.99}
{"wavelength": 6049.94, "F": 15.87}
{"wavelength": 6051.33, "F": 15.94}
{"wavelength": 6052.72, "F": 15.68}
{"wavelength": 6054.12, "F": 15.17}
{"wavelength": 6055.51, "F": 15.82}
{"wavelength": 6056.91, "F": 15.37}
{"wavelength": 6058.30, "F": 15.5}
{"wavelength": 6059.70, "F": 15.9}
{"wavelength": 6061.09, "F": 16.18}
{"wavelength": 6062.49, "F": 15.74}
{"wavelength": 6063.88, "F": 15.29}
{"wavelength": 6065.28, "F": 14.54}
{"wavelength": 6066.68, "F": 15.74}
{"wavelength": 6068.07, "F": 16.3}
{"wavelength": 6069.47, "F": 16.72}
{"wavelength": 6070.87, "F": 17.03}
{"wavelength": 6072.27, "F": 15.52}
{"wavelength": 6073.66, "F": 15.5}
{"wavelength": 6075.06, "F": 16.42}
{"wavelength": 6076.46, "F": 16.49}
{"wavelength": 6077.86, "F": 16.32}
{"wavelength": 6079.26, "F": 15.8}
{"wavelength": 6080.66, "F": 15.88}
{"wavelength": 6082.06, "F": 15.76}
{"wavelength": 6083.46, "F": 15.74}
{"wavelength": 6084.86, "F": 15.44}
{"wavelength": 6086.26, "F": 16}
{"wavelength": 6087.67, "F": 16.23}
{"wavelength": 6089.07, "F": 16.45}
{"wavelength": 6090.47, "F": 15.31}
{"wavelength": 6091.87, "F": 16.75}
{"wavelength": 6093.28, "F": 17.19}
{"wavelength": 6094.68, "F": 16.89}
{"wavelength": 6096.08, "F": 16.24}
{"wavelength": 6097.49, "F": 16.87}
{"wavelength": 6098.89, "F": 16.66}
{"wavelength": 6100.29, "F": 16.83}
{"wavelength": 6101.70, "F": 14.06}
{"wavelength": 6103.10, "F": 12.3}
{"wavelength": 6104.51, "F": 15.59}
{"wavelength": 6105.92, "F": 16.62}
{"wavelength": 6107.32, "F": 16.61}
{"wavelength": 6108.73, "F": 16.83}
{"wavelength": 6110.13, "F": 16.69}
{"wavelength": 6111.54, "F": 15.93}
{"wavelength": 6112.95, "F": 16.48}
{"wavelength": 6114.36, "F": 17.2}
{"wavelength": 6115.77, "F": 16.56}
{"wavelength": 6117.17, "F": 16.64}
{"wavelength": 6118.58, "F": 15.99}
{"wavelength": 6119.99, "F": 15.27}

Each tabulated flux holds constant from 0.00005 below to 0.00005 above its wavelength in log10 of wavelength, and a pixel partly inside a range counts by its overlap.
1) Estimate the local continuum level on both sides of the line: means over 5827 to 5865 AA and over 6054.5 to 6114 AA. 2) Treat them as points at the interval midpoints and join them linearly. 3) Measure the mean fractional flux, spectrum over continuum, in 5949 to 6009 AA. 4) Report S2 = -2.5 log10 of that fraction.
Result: 0.137 mag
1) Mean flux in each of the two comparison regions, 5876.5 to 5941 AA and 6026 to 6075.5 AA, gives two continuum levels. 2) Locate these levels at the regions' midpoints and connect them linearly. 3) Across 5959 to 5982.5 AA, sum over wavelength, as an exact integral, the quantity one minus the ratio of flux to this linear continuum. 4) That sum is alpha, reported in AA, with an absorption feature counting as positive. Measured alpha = -0.5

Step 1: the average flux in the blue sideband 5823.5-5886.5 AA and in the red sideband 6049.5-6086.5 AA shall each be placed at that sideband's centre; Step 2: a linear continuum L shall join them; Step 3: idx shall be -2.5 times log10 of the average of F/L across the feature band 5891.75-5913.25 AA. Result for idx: 0.43 mag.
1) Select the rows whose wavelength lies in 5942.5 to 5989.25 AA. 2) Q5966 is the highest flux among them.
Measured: 14.53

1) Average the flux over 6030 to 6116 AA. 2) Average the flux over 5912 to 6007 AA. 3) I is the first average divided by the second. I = 1.20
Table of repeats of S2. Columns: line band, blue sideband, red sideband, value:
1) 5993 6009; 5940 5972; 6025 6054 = 0.02 mag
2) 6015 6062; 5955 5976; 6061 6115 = -0.03 mag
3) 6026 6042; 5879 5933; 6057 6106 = -0.05 mag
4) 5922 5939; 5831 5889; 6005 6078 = 0.12 mag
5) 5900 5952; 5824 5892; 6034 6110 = 0.13 mag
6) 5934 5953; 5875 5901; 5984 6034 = -0.18 mag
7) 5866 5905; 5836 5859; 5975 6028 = 0.40 mag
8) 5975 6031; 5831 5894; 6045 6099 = 0.05 mag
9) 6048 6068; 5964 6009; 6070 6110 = -0.02 mag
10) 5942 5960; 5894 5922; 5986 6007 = -0.07 mag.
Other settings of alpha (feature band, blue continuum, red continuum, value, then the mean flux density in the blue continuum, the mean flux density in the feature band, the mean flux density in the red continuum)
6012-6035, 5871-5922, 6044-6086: -0.5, 10.3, 14.8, 15.8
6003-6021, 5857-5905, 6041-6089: 0.0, 10.6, 14.3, 15.8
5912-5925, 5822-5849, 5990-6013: 2.3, 15.1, 12.1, 14.3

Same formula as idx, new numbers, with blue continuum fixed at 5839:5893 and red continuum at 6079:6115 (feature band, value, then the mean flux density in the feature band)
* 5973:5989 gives 0.07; 13.4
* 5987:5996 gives 0.00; 14.4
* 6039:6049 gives -0.02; 15.5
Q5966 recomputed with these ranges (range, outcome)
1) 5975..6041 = 16.17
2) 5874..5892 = 12.75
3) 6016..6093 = 17.03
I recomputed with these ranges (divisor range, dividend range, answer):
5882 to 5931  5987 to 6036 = 1.42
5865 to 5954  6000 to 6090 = 1.33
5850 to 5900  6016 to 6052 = 1.37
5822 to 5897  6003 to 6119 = 1.23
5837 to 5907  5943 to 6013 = 1.16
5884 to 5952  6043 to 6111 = 1.43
